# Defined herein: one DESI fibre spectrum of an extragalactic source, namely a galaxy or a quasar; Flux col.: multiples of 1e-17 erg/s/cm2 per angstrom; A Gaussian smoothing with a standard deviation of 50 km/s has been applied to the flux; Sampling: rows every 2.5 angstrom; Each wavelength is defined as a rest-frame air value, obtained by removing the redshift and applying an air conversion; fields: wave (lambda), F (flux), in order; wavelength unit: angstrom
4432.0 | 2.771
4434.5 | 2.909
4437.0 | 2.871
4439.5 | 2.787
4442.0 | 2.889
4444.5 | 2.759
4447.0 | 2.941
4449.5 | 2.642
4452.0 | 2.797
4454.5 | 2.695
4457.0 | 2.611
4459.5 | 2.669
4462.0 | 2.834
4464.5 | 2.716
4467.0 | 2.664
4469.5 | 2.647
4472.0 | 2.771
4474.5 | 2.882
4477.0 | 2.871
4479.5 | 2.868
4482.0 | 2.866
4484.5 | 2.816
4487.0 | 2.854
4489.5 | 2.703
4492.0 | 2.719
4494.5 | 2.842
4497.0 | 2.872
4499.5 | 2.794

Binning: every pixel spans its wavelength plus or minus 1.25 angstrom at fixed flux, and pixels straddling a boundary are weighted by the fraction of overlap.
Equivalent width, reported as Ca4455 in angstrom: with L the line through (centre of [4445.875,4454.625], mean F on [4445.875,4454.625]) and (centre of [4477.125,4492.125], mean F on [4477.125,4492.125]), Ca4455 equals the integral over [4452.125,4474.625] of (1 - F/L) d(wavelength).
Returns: 0.6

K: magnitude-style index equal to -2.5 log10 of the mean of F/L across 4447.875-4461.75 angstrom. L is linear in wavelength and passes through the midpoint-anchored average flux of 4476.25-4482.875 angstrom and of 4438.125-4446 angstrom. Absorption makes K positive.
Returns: 0.05 mag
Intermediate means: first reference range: 2.82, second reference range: 2.87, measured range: 2.7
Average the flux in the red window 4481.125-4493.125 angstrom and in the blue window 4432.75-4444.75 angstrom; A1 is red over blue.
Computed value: 0.98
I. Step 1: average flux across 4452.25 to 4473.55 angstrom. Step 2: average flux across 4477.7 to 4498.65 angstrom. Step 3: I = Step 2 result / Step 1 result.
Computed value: 1.0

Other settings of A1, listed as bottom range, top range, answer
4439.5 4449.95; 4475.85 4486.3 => 1.01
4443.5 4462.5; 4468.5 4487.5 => 1.03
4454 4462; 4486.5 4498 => 1.04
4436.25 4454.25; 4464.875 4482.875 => 1.00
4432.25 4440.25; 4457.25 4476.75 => 0.96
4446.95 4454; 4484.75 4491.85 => 1.01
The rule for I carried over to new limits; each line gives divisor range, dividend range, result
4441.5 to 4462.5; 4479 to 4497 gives 1.02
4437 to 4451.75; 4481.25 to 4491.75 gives 1.00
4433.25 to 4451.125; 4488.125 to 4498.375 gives 0.98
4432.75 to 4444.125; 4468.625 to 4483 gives 0.99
